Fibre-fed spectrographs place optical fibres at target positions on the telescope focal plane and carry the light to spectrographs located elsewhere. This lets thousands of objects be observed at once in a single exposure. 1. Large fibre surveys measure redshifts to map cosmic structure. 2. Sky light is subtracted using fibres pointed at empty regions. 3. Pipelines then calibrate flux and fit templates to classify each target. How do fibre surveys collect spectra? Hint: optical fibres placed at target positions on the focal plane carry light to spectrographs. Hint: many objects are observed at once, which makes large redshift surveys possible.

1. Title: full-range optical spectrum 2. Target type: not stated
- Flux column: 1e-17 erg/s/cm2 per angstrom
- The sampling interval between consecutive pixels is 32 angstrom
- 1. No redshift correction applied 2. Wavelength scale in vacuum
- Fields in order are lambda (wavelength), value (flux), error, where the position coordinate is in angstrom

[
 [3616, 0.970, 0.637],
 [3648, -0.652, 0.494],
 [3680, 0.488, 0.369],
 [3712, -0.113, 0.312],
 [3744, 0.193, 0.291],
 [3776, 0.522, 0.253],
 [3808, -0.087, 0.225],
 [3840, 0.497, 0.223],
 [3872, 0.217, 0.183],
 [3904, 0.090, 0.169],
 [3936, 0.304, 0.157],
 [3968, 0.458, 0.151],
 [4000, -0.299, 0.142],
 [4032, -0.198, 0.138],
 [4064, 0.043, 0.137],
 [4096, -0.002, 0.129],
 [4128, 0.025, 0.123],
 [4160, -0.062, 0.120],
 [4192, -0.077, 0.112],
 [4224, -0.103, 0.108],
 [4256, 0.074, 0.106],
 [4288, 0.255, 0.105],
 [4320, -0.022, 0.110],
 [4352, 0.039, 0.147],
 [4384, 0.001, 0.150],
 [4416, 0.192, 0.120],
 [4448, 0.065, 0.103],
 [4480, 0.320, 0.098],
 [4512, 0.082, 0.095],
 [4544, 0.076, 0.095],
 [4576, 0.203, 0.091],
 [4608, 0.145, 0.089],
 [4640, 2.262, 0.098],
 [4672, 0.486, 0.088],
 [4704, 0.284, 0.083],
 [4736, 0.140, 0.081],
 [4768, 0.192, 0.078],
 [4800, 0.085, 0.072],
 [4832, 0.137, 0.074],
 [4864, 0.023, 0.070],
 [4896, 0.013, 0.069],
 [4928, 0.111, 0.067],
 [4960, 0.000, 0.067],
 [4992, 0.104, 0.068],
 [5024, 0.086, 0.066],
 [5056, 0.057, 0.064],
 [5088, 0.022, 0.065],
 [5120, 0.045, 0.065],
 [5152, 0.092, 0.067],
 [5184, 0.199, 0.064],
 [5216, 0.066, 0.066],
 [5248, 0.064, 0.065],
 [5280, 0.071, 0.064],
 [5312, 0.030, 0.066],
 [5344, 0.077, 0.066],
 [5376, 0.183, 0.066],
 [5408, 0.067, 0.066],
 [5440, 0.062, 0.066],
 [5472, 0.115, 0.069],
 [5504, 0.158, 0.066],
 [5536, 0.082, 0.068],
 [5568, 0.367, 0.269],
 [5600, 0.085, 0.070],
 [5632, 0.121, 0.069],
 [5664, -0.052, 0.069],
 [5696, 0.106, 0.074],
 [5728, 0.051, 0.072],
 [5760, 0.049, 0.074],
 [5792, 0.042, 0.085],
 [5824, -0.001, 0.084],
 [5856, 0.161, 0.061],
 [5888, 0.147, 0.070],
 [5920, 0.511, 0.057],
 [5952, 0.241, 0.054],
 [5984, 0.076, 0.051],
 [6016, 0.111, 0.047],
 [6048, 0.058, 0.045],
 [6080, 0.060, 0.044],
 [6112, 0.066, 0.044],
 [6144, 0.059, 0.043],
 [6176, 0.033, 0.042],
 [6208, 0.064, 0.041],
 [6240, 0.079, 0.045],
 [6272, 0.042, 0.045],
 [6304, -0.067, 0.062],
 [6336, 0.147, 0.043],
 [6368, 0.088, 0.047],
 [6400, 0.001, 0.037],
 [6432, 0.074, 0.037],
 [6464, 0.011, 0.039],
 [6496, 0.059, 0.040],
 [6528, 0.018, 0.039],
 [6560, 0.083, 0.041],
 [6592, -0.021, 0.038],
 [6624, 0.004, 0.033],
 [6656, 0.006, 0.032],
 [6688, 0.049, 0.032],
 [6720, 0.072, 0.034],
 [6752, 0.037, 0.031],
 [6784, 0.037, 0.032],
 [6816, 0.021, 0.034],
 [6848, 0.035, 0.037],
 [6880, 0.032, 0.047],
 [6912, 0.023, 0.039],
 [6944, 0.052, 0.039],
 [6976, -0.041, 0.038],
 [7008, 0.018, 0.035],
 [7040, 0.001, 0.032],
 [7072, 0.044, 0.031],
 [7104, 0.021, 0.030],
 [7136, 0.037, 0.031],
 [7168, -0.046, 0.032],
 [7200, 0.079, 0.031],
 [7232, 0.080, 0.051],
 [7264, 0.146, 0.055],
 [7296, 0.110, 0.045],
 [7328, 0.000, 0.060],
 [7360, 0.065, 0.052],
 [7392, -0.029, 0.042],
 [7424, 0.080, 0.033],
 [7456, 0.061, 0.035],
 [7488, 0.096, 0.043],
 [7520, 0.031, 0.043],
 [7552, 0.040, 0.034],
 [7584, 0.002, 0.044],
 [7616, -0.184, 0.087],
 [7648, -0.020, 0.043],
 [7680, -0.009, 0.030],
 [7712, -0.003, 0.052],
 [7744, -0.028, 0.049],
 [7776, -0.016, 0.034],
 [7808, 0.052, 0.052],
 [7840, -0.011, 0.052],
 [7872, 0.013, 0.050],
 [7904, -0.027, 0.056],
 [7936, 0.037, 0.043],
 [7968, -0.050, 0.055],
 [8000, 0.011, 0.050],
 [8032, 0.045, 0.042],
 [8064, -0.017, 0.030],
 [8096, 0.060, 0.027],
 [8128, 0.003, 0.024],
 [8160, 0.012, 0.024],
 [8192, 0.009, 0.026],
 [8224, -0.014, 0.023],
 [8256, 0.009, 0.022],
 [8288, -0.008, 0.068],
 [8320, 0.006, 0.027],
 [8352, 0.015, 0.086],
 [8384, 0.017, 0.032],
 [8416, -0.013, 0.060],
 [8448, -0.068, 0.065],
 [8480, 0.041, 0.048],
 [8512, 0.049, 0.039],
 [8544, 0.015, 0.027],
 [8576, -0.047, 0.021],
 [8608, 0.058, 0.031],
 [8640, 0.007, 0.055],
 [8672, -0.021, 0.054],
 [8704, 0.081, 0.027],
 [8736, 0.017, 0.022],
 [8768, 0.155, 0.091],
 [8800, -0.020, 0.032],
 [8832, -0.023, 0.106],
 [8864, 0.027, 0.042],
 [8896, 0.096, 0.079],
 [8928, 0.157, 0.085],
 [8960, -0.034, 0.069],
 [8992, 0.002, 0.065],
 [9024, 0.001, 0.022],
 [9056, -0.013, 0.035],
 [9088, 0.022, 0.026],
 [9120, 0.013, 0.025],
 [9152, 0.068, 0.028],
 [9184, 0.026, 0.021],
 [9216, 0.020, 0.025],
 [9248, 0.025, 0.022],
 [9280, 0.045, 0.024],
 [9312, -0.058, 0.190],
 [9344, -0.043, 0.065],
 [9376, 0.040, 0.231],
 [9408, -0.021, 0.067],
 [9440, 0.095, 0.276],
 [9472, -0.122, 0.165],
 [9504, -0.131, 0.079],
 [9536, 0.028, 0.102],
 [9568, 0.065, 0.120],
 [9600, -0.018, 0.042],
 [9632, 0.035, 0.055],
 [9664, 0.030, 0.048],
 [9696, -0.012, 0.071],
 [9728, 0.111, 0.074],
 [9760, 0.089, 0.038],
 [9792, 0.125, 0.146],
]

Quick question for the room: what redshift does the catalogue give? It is 2.82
